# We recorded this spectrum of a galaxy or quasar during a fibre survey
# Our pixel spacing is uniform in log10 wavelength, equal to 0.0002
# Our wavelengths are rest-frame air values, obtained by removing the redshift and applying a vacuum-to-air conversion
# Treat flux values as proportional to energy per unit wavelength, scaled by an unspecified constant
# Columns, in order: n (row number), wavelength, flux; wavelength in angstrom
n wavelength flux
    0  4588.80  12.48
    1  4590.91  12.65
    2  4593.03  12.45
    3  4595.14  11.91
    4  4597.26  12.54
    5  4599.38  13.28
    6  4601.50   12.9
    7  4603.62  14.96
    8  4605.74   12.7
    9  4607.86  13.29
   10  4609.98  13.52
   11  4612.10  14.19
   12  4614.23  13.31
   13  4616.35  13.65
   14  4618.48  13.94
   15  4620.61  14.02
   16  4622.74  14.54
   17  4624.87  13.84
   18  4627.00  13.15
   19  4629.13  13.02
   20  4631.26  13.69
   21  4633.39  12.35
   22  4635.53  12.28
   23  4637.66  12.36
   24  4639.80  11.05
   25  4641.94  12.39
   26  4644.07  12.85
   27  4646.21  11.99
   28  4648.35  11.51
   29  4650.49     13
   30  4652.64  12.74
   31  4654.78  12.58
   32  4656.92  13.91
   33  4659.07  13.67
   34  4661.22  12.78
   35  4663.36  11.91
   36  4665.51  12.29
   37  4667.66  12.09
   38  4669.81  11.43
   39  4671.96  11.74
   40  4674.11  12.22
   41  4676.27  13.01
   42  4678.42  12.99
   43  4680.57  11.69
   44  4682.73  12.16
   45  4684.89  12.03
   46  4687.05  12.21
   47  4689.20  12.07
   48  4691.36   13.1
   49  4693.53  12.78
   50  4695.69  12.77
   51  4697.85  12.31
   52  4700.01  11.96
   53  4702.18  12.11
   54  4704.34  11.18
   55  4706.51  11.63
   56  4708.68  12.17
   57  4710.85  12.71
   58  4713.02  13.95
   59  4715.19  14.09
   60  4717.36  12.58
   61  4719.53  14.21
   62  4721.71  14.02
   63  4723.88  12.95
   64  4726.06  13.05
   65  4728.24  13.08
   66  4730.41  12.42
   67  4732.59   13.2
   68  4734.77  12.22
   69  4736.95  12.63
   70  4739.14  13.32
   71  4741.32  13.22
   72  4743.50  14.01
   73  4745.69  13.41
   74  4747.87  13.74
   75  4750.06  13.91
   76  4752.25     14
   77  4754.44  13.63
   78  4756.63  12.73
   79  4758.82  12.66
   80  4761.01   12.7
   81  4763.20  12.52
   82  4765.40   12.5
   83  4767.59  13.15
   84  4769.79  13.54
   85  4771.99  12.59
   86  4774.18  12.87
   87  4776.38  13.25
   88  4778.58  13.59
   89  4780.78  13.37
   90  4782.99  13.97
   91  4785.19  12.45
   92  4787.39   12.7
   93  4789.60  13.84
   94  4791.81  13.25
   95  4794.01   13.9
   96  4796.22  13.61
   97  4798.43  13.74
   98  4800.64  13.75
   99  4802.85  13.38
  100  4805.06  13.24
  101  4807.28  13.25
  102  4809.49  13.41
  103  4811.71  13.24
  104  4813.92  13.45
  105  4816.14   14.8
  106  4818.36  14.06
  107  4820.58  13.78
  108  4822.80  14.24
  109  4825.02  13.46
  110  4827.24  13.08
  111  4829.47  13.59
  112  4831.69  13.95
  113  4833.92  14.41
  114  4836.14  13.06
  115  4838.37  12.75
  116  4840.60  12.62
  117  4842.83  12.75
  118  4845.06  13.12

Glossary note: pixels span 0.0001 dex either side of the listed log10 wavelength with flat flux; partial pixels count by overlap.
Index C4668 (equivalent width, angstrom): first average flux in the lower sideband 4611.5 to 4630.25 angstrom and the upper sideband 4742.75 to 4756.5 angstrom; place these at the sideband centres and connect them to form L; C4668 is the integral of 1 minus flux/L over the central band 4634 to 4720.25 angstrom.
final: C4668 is 7.9 angstrom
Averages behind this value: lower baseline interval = 13.7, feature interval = 12.5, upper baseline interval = 13.7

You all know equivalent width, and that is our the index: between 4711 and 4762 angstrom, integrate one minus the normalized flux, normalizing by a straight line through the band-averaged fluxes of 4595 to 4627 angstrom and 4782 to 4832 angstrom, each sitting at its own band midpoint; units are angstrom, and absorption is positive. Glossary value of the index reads 1.0 angstrom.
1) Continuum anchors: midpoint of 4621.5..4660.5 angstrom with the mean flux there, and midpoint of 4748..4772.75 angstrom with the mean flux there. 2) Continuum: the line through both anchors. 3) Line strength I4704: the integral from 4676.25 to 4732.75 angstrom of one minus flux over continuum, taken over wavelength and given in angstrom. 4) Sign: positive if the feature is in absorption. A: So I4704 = 1.4 angstrom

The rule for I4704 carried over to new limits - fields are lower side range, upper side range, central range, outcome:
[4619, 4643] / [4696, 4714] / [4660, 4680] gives 0.54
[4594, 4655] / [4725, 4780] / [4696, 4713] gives 1.19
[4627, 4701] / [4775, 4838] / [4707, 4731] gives -0.57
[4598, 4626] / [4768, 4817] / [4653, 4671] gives 1.36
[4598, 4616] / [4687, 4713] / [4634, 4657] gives 1.16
